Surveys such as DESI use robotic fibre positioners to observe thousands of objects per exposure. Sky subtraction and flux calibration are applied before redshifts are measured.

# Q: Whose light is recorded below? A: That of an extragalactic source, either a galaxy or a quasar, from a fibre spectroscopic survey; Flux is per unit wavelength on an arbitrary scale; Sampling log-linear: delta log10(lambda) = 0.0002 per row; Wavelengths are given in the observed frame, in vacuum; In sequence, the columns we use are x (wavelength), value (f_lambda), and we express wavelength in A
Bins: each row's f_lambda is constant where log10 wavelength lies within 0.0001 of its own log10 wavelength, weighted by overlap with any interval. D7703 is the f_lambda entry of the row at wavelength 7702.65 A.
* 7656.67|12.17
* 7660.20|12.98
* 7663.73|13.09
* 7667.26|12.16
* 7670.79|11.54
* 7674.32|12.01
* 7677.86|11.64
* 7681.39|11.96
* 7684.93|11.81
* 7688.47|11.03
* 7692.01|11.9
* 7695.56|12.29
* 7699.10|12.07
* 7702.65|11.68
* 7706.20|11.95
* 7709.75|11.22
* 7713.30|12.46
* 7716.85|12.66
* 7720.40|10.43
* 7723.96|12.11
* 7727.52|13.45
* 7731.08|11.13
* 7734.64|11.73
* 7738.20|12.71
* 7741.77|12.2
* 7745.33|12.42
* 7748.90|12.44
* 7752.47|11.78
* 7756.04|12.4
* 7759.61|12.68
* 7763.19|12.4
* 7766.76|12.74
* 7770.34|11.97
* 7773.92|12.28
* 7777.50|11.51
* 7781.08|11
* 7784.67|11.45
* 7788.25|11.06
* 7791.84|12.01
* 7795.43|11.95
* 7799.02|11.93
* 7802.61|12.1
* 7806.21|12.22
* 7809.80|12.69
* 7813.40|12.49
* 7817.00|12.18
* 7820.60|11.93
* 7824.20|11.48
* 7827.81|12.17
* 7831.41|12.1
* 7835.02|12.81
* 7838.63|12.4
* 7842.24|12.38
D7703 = 11.68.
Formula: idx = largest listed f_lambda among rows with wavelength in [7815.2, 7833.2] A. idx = 12.18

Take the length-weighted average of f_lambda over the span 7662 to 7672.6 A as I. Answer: 12.3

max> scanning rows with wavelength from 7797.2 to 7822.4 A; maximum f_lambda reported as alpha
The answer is 12.69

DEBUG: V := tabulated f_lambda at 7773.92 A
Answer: 12.28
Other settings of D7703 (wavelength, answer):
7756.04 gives 12.4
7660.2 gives 12.98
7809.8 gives 12.69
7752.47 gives 11.78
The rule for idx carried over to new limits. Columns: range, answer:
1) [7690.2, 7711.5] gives 12.29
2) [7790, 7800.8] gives 12.01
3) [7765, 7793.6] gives 12.74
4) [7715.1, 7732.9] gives 13.45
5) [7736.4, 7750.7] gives 12.71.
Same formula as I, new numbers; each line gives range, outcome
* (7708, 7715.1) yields 11.9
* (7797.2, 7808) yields 12.1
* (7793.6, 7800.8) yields 11.9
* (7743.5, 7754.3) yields 12.2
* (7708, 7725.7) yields 11.8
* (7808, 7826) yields 12.2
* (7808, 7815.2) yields 12.6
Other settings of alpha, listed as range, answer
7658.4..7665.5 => 13.09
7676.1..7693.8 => 11.96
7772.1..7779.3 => 12.28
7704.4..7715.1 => 12.46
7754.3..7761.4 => 12.68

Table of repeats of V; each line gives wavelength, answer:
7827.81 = 12.17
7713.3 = 12.46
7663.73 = 13.09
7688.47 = 11.03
